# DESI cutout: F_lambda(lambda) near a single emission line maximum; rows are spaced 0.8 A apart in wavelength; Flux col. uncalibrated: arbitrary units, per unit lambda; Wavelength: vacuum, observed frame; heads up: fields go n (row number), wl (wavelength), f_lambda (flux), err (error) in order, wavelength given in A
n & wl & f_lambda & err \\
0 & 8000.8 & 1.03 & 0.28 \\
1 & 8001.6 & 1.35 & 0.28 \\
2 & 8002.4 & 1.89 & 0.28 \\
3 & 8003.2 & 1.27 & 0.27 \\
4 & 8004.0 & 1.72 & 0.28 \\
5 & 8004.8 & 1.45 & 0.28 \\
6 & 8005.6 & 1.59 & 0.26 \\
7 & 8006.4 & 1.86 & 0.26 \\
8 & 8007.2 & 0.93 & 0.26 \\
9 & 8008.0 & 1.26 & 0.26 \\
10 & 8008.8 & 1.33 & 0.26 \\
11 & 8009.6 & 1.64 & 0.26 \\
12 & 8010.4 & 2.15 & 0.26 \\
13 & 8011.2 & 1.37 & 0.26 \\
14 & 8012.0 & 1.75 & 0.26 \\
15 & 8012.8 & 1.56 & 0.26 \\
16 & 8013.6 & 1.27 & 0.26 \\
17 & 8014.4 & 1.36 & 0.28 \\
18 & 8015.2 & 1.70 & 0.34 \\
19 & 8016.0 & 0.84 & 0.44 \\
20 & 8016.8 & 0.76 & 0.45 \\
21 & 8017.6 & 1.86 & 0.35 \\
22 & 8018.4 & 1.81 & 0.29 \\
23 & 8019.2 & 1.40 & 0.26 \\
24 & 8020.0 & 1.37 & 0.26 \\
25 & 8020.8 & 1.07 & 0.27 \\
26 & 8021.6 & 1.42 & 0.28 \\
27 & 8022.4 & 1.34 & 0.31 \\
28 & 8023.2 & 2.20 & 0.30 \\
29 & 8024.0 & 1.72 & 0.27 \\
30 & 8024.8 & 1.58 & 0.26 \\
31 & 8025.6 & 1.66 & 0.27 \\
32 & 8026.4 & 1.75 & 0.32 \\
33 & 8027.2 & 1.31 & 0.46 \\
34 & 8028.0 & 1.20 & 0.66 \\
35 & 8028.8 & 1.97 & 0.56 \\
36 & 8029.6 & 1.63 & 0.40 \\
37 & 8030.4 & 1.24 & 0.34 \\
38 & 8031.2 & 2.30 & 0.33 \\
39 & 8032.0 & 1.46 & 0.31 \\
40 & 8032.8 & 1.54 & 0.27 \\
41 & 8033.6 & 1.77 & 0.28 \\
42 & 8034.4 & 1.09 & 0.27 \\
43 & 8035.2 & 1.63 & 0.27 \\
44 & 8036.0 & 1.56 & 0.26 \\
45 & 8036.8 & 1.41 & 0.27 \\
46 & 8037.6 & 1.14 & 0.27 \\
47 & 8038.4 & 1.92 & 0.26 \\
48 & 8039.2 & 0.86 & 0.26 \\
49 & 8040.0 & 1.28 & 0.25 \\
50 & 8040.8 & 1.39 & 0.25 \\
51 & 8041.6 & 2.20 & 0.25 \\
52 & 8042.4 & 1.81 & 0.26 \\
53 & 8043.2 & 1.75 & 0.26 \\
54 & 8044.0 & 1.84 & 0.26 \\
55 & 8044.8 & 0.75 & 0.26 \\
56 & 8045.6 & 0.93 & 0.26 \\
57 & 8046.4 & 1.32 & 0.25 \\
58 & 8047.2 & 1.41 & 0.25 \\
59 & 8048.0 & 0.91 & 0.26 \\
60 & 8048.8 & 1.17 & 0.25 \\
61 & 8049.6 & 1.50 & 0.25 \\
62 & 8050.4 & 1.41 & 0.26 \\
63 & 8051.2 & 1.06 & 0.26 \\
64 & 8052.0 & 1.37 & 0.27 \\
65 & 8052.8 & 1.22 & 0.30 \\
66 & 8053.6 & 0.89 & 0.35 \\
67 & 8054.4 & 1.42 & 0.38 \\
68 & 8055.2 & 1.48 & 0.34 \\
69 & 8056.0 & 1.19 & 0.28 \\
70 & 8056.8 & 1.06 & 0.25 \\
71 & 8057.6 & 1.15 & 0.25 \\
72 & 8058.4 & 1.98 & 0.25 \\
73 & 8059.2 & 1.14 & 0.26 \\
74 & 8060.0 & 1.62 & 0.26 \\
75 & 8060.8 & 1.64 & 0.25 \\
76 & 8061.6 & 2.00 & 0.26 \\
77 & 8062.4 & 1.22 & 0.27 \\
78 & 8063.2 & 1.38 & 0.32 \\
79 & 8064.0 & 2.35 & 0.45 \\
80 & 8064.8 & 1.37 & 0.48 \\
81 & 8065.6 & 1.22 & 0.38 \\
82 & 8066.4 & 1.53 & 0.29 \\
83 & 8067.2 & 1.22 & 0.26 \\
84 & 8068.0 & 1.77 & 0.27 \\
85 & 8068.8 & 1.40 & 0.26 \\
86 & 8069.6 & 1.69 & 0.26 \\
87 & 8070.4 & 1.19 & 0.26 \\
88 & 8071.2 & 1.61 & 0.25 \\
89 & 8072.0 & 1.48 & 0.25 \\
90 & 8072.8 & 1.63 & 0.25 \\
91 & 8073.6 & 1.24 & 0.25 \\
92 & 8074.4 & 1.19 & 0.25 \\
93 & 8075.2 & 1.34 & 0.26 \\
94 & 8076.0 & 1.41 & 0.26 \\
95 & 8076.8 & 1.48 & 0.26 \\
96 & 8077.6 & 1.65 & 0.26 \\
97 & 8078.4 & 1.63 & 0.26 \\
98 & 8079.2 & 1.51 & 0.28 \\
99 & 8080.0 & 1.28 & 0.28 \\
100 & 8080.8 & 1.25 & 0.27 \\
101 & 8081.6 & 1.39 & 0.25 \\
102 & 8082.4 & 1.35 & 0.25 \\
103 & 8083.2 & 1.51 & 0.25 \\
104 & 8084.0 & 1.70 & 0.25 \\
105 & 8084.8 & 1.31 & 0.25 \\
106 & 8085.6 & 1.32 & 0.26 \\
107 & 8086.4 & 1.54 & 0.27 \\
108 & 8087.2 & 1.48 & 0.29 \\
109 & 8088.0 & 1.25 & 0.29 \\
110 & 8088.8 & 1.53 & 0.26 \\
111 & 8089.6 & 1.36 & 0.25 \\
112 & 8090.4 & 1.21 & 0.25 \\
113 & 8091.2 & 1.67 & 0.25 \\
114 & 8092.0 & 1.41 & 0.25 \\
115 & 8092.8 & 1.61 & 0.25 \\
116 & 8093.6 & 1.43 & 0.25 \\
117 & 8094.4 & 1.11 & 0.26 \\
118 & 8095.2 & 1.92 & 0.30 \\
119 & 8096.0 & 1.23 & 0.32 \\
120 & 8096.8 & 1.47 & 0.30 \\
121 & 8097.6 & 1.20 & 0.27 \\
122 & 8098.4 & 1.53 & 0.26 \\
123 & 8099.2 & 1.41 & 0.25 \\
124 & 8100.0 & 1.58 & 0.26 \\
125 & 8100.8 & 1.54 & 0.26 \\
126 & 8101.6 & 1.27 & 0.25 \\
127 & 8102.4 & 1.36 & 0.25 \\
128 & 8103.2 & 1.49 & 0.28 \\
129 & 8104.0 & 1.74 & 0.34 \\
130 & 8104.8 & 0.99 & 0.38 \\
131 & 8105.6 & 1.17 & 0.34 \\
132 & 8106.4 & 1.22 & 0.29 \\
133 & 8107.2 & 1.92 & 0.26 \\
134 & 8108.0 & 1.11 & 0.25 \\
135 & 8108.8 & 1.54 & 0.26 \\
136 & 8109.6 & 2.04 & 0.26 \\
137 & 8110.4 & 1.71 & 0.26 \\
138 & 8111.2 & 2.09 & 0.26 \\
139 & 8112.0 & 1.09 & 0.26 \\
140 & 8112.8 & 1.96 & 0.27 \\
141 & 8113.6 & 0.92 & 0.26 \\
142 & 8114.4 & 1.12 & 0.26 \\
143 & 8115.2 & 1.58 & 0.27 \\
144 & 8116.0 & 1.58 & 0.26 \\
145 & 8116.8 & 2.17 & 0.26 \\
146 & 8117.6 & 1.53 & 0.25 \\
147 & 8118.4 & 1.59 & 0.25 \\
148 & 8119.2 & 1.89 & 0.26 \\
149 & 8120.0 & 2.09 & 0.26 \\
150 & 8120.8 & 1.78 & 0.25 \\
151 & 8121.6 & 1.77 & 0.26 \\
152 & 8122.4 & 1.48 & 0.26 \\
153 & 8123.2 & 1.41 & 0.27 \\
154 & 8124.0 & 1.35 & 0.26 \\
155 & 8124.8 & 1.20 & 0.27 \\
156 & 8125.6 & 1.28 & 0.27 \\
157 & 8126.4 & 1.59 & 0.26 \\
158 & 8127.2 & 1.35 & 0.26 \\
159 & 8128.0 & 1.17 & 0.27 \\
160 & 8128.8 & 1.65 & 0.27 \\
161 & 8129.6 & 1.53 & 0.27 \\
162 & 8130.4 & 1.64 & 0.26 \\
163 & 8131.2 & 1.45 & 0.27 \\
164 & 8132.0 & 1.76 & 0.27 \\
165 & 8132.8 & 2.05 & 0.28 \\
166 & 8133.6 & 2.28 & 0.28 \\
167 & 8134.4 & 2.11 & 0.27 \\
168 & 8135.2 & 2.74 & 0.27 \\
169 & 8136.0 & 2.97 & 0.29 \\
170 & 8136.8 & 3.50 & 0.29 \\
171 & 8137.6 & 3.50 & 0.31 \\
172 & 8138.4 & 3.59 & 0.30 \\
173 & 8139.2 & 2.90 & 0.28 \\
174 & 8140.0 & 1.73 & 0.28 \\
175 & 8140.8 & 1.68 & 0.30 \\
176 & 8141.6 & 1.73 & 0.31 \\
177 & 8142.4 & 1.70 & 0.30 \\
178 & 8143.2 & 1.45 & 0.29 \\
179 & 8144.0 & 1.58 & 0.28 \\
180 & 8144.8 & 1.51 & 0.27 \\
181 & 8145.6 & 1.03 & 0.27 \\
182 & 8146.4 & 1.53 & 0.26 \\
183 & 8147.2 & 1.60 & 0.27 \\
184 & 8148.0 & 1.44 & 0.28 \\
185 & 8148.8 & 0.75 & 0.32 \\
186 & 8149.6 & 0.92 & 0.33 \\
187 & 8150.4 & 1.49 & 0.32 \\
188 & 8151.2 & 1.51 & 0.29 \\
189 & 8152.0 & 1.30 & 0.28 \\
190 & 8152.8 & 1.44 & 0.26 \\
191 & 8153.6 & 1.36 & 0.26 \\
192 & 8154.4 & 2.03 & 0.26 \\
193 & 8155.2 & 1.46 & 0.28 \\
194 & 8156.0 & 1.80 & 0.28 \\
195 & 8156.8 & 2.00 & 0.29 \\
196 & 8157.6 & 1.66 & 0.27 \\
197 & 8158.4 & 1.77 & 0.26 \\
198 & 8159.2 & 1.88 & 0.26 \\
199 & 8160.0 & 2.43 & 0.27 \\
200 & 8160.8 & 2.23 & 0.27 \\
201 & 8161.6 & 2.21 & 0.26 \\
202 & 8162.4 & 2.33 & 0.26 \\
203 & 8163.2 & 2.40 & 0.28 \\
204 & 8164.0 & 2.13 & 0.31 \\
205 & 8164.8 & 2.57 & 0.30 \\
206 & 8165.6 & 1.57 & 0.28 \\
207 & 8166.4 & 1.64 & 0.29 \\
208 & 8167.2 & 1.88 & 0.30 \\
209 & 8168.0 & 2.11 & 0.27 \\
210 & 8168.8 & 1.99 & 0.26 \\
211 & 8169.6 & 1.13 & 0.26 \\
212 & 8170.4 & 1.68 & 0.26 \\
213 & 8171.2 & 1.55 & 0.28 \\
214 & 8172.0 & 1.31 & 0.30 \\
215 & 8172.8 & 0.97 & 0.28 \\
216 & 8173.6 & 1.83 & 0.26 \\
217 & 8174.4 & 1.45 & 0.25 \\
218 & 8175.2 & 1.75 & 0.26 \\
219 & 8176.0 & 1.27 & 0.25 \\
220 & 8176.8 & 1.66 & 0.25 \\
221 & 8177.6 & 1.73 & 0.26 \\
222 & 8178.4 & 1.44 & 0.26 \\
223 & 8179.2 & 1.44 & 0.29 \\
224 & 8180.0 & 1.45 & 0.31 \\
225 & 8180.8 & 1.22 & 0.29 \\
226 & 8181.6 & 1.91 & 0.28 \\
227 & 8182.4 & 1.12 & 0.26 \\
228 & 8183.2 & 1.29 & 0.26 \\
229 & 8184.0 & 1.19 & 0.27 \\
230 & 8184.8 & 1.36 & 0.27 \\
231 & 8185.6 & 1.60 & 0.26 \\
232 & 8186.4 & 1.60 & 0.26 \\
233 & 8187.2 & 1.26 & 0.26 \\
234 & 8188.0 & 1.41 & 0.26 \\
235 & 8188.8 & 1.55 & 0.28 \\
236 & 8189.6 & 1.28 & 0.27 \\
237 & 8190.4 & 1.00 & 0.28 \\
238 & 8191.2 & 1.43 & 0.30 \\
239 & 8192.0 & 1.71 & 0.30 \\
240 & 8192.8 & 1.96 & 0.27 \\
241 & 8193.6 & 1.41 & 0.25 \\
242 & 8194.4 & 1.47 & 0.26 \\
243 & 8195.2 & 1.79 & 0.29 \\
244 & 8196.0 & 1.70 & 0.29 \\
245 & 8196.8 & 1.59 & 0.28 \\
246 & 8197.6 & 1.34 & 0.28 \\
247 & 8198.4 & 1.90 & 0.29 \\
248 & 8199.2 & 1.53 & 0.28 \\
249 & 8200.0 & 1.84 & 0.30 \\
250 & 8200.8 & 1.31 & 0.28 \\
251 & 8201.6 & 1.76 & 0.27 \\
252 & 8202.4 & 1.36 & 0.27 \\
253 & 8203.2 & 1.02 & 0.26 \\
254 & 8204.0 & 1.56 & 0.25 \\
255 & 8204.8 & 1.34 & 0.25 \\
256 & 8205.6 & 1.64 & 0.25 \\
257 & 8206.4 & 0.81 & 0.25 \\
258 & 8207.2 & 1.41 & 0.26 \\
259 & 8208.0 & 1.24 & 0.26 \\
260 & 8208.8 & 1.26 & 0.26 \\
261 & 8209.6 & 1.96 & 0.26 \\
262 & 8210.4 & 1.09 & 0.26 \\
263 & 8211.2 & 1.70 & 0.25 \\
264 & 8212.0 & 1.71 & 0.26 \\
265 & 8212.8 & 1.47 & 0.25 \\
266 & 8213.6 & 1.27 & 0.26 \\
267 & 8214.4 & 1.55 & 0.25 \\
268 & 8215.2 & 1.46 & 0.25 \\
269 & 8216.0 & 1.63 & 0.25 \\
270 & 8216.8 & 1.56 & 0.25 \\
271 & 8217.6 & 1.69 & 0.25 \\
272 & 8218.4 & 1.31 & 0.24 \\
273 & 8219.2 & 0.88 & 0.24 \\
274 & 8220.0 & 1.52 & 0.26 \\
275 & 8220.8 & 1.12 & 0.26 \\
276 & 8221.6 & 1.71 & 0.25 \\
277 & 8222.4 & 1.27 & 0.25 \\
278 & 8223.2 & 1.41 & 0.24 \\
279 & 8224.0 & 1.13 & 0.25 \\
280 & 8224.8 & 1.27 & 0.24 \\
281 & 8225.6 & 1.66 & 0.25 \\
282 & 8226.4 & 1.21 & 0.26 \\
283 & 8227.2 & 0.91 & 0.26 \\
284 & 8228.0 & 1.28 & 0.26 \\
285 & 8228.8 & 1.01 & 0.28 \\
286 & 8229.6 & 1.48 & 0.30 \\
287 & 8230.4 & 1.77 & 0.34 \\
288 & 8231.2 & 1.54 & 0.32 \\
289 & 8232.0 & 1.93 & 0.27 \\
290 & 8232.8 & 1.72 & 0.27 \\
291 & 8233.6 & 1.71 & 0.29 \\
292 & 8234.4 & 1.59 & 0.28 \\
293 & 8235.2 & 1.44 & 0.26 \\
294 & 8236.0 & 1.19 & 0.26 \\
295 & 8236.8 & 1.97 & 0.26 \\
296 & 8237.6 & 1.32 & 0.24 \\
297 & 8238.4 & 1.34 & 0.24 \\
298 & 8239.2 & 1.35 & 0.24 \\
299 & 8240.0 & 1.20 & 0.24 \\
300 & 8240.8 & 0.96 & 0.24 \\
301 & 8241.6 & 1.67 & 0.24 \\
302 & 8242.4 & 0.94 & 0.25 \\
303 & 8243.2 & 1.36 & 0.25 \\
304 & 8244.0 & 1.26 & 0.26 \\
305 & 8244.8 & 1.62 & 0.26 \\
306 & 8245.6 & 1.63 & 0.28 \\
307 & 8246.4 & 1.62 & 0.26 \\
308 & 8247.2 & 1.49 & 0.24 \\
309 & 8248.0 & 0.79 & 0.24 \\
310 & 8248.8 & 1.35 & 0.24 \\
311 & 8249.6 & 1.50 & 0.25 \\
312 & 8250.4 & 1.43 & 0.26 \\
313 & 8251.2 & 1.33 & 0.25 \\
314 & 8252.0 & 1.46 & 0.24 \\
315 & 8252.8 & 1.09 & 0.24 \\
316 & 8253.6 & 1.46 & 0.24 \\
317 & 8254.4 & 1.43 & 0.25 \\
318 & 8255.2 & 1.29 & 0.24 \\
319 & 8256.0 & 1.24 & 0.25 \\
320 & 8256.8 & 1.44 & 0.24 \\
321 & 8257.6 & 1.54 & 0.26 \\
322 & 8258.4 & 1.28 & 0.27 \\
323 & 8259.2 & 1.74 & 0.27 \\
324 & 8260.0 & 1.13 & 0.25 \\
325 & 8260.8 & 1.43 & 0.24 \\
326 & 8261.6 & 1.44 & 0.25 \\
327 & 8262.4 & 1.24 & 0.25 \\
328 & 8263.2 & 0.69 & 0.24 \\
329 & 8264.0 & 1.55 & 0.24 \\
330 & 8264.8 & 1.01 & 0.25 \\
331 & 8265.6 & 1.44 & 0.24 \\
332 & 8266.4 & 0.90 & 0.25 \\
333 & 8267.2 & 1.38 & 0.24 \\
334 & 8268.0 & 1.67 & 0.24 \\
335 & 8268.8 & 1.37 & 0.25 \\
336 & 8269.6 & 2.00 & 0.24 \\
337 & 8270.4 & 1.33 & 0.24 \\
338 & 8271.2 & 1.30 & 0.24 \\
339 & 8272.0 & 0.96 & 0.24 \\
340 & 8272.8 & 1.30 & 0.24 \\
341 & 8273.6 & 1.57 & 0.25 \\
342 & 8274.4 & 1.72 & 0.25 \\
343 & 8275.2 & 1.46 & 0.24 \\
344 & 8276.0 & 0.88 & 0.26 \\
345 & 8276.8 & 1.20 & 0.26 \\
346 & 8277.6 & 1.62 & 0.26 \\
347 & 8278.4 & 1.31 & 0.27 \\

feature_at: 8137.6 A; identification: H-alpha 6563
